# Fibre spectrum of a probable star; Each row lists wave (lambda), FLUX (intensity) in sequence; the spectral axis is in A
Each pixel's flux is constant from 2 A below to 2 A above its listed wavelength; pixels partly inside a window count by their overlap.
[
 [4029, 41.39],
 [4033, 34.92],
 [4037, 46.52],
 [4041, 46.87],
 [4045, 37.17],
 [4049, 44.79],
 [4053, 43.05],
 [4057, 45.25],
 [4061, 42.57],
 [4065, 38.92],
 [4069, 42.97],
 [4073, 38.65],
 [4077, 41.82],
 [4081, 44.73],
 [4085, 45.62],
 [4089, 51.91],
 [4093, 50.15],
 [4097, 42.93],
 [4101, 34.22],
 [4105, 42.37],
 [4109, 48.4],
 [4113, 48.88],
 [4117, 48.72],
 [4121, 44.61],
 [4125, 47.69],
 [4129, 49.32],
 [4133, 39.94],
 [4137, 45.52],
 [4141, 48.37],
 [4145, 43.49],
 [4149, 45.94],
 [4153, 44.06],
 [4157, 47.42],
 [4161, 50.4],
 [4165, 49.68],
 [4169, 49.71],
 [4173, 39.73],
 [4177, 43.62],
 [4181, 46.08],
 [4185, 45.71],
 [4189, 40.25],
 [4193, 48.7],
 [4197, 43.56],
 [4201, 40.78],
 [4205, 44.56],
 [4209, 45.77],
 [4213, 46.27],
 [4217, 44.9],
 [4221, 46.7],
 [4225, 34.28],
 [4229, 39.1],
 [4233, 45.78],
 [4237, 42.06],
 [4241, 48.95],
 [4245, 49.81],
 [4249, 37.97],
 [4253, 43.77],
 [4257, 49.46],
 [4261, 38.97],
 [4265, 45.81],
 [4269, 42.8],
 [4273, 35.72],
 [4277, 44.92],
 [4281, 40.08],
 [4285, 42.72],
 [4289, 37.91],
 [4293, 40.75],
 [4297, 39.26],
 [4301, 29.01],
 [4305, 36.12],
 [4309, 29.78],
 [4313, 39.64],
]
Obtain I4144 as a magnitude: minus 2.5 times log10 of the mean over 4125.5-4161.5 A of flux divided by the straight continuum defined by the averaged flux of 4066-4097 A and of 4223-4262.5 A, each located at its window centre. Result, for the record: -0.044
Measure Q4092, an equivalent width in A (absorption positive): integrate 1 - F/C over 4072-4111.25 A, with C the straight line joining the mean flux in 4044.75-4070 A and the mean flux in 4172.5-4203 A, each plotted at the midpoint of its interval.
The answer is -1.4 A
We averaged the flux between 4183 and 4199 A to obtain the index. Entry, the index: 44.6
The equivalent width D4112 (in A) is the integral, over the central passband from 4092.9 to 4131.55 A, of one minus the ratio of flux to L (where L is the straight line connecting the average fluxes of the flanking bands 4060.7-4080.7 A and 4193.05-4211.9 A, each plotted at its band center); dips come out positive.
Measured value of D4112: -3.0 A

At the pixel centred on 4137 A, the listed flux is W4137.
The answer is 45.52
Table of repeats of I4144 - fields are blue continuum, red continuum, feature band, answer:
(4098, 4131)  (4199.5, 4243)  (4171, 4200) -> 0.01 mag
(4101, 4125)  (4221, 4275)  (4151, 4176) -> -0.05 mag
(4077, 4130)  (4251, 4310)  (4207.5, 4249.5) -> -0.06 mag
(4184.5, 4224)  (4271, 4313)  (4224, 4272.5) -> -0.06 mag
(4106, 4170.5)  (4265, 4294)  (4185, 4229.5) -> 0.02 mag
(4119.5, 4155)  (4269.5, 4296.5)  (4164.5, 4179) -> -0.02 mag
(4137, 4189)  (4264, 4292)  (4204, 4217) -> -0.04 mag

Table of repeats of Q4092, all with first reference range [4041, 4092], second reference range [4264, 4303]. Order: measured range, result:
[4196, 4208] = -0.6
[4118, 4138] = -1.5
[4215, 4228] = -0.3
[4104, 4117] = -1.4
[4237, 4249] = -1.7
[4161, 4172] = -1.9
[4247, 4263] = -0.9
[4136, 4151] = -1.3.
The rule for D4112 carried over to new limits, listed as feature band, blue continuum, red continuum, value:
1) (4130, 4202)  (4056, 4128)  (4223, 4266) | -2.3 A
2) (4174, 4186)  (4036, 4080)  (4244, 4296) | -0.7 A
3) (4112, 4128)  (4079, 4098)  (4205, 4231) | -0.4 A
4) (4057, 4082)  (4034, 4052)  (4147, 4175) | 1.3 A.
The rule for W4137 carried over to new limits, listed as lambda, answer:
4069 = 42.97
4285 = 42.72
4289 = 37.91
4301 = 29.01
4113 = 48.88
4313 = 39.64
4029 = 41.39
